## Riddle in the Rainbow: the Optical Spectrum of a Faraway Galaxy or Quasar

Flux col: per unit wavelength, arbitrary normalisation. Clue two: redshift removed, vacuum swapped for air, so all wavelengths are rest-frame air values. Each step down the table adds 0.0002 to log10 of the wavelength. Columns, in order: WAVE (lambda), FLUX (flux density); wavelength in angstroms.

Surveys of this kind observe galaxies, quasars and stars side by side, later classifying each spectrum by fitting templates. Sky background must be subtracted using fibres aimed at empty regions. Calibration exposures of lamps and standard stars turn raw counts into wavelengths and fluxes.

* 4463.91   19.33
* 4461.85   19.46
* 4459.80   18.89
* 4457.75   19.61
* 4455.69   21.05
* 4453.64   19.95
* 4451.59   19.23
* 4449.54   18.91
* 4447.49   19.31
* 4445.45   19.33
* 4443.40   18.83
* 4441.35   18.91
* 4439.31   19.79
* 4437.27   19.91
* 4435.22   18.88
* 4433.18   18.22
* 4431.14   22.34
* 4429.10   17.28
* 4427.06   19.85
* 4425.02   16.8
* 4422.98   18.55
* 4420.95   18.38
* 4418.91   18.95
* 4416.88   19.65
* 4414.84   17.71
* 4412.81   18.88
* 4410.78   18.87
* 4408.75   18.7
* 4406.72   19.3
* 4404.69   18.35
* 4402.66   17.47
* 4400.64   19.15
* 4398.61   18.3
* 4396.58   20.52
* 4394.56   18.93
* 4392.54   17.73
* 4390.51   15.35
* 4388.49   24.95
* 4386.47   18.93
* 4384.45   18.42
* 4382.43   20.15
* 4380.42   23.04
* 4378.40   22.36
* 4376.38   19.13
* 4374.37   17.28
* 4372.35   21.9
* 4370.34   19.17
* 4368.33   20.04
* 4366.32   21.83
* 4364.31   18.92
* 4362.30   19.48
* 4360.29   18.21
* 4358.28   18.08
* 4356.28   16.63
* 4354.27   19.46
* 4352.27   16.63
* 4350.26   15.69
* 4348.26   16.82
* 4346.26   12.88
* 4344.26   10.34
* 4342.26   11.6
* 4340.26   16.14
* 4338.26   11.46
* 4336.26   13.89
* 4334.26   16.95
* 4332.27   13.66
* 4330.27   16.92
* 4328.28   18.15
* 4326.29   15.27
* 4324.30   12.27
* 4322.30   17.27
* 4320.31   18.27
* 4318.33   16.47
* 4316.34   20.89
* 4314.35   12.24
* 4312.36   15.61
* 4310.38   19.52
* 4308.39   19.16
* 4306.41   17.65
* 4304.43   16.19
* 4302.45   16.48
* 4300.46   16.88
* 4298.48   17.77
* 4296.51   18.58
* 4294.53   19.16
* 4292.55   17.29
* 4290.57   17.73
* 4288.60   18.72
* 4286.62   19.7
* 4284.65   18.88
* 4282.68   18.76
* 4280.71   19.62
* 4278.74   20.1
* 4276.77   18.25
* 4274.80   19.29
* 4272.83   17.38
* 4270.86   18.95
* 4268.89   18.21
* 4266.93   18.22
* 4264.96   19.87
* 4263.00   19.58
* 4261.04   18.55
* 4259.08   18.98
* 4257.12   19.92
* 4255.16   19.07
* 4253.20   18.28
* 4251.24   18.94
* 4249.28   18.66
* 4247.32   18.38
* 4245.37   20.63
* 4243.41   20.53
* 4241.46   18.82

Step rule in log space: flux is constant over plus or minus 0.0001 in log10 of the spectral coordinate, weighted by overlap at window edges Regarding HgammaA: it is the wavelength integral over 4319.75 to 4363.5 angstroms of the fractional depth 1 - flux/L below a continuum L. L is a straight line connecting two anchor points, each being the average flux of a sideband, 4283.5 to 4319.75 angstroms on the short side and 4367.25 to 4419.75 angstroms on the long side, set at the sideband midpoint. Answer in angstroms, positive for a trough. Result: 6.5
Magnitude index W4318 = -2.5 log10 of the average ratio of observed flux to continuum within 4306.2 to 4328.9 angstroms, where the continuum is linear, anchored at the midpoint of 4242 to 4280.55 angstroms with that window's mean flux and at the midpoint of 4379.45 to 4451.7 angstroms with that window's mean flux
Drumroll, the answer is 0.134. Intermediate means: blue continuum 19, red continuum 19.1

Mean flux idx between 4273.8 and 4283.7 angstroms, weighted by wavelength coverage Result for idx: 19.2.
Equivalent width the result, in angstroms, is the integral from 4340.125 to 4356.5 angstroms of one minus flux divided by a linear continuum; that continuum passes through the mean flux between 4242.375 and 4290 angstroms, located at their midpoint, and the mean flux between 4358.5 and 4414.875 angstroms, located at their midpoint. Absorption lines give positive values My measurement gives 3.6 angstroms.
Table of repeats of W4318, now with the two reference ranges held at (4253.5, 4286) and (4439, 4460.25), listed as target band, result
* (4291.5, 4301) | 0.062 mag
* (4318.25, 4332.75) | 0.187 mag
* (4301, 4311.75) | 0.082 mag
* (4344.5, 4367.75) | 0.101 mag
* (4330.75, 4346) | 0.378 mag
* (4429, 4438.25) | -0.007 mag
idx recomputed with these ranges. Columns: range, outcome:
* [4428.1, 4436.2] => 19.2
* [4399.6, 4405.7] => 18.3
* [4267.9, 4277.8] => 18.4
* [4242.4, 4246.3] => 20.6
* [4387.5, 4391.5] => 20.2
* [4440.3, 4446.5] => 19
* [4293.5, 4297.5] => 18.9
